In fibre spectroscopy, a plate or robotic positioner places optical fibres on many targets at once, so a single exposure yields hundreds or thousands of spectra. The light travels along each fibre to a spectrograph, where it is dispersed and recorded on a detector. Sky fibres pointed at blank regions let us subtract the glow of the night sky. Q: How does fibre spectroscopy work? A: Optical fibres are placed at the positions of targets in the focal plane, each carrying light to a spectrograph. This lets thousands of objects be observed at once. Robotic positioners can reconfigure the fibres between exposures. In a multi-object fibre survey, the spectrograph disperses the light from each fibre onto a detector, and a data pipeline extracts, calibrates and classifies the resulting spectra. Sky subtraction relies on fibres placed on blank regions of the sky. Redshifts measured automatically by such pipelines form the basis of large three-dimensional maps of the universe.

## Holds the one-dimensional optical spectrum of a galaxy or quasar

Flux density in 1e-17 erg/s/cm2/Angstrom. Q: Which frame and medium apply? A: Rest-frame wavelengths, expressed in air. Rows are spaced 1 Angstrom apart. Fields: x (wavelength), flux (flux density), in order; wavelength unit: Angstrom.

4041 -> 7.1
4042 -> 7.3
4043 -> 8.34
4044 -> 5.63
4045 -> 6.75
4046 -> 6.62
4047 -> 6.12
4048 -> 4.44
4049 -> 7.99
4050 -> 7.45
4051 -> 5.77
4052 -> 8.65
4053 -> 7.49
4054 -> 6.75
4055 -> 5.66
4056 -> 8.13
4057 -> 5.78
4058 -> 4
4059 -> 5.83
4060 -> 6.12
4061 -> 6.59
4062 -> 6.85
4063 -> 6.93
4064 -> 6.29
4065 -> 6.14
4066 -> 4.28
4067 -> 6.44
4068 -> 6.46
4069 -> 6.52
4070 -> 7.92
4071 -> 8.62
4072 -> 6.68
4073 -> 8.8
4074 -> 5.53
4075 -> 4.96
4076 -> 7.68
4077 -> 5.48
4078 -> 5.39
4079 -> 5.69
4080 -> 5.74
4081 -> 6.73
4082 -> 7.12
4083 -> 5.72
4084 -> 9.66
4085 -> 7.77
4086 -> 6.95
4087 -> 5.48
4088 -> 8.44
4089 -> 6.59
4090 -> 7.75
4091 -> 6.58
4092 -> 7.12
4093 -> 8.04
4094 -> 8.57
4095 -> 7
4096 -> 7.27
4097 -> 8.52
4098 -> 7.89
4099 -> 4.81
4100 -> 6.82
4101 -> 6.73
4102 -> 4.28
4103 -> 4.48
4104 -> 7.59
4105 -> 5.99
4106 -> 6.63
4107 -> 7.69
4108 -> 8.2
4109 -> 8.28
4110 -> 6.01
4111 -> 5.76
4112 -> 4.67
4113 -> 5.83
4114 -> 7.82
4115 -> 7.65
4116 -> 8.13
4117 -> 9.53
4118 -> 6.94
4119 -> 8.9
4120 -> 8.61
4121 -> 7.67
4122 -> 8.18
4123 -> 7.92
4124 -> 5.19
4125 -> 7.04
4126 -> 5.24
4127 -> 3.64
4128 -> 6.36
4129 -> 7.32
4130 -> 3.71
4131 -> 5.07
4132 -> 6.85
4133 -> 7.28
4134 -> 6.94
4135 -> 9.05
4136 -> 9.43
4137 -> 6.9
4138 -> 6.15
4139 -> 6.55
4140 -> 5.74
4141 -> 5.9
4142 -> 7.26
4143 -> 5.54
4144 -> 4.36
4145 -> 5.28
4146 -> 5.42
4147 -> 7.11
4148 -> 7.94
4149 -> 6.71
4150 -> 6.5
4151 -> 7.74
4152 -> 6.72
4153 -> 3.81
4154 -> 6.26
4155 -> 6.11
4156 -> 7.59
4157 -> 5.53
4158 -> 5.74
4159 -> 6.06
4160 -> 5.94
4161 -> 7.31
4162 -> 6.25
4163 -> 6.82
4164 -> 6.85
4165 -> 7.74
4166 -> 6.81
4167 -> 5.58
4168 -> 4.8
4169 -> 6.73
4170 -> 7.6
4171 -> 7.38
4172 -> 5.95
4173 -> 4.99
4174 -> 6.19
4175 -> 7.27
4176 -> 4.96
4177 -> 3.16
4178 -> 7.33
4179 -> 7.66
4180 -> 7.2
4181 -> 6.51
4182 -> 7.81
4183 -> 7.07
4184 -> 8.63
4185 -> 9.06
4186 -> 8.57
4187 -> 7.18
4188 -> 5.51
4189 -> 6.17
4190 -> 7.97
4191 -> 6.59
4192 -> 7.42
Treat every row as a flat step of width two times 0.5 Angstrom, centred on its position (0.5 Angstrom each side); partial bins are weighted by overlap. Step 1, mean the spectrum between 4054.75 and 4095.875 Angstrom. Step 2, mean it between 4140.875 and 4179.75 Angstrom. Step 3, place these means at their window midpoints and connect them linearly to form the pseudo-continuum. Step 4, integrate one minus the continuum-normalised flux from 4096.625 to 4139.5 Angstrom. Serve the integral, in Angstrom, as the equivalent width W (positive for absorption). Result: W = -2.3 Angstrom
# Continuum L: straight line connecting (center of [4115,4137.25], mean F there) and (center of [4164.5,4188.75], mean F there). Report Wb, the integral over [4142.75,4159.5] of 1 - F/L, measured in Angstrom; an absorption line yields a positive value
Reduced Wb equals 1.85 Angstrom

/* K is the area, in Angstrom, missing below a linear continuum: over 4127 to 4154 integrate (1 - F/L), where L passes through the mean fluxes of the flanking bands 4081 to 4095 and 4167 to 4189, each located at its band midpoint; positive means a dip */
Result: 2.2 Angstrom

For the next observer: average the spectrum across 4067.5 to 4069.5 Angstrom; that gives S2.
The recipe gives 6.49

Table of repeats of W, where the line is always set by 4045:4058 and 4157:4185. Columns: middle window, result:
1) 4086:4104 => -0.72 Angstrom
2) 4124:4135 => 0.89 Angstrom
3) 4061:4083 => 0.49 Angstrom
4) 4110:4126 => -1.52 Angstrom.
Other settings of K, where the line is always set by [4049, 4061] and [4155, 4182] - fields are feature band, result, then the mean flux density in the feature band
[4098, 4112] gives 0.2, 6.4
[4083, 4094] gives -1.5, 7.41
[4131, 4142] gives -0.9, 7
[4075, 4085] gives 0.0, 6.56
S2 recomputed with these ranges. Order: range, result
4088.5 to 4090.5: 7.17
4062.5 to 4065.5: 6.45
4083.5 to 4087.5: 7.46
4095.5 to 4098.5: 7.89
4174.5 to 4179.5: 6.08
